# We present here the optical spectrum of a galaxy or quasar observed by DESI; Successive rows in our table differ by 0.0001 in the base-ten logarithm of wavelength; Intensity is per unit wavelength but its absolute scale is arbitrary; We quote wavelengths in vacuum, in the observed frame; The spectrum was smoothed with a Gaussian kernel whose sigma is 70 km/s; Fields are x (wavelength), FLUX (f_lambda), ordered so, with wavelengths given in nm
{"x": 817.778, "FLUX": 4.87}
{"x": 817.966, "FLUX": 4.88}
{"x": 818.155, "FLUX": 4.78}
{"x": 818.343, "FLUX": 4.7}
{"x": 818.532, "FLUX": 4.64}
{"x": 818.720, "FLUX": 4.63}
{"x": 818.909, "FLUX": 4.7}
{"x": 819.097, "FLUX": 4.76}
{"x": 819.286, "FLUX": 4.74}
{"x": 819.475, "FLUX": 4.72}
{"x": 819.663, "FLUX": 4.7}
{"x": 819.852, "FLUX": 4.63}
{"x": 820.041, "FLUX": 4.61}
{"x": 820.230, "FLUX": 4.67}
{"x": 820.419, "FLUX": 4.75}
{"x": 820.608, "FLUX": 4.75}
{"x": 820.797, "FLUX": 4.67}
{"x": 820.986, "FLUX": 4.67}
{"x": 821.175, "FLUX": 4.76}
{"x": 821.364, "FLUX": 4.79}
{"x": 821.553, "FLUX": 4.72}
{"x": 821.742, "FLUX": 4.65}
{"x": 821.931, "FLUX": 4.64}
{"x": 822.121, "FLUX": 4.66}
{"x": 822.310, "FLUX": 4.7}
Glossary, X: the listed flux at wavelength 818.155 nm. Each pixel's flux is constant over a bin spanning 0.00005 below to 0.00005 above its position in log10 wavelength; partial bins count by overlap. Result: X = 4.78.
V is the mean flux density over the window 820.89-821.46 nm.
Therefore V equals 4.74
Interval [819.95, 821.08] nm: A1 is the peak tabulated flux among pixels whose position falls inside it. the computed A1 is 4.75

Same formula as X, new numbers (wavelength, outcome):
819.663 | 4.7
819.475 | 4.72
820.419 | 4.75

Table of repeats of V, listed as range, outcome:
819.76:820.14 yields 4.62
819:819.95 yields 4.71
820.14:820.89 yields 4.71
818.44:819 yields 4.66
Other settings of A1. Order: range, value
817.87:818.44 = 4.88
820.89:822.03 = 4.79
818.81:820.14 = 4.76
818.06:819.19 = 4.78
